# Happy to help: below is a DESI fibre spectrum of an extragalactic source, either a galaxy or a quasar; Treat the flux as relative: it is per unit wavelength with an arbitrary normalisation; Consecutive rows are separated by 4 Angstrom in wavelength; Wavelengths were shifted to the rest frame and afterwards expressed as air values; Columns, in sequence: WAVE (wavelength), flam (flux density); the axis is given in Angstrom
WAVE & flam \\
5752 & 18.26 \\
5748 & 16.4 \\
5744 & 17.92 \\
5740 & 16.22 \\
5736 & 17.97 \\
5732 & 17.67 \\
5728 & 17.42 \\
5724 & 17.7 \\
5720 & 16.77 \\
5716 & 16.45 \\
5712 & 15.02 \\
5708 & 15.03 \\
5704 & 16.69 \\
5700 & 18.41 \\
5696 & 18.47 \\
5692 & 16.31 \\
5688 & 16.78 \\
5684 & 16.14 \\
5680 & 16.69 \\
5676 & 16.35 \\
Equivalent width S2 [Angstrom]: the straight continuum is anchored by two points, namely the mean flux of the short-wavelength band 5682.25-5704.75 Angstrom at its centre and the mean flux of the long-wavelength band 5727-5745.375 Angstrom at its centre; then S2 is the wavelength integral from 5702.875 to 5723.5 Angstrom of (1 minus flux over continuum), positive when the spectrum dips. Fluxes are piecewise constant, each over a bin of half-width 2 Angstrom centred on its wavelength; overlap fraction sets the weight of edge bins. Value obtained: 1.4 Angstrom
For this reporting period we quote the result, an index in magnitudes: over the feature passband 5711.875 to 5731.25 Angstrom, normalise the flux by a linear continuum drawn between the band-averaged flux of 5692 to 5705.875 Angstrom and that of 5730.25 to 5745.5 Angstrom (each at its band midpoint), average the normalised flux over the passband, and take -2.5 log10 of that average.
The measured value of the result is 0.04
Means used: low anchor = 17.6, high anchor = 17.4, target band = 16.9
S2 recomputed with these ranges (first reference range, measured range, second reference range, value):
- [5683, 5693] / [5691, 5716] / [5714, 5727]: 0.1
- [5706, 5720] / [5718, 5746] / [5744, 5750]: -1.7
